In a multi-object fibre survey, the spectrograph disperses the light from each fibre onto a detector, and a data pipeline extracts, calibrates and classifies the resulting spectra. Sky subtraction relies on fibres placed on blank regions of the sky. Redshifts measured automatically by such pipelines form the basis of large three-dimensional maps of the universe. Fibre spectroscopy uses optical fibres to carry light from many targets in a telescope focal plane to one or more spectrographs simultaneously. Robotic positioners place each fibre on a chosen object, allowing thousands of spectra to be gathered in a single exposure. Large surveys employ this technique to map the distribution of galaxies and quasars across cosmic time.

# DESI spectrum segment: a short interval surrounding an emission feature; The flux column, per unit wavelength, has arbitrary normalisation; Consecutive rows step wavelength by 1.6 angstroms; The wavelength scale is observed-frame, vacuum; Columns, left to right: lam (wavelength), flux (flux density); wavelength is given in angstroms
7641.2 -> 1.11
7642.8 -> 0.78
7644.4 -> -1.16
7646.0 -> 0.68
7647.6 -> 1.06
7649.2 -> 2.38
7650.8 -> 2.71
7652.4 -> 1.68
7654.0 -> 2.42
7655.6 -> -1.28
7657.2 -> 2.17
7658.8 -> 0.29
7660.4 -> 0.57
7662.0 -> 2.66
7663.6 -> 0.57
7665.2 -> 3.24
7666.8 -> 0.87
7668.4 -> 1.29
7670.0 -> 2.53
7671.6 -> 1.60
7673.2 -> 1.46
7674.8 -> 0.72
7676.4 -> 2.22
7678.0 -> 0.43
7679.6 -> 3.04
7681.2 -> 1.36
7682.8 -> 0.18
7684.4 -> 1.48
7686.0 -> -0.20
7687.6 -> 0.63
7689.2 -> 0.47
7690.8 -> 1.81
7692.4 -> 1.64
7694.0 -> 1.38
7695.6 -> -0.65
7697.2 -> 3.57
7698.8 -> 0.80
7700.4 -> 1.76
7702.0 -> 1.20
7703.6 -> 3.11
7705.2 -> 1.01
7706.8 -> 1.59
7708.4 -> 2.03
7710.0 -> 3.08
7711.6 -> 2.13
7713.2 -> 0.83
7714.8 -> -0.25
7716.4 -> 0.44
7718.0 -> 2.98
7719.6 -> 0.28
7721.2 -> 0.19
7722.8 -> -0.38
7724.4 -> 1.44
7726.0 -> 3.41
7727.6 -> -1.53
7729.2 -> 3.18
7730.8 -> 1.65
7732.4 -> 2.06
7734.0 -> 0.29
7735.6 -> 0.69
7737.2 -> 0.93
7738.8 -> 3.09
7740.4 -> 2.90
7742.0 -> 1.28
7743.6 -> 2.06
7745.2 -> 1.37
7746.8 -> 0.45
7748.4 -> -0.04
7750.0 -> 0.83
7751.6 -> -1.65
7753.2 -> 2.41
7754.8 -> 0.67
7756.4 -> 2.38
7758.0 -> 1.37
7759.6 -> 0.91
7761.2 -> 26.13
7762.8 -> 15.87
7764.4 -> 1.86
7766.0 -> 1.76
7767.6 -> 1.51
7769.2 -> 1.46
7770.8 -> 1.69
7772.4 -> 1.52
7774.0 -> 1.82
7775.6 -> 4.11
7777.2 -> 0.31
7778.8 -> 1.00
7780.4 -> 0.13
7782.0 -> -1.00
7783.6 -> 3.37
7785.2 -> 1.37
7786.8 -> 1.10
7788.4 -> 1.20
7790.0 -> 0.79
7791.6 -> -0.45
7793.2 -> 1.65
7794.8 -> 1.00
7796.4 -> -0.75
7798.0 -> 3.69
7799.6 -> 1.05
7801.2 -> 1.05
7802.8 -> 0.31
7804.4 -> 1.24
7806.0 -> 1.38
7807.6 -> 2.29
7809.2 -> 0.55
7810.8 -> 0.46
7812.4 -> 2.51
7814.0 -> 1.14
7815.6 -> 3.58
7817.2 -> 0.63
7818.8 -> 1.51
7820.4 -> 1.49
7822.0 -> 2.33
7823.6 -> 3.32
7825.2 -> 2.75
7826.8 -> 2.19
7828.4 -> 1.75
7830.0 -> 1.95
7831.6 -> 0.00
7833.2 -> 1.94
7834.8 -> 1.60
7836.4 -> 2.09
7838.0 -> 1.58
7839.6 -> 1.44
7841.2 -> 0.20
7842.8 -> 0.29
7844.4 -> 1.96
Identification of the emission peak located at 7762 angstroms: H-beta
